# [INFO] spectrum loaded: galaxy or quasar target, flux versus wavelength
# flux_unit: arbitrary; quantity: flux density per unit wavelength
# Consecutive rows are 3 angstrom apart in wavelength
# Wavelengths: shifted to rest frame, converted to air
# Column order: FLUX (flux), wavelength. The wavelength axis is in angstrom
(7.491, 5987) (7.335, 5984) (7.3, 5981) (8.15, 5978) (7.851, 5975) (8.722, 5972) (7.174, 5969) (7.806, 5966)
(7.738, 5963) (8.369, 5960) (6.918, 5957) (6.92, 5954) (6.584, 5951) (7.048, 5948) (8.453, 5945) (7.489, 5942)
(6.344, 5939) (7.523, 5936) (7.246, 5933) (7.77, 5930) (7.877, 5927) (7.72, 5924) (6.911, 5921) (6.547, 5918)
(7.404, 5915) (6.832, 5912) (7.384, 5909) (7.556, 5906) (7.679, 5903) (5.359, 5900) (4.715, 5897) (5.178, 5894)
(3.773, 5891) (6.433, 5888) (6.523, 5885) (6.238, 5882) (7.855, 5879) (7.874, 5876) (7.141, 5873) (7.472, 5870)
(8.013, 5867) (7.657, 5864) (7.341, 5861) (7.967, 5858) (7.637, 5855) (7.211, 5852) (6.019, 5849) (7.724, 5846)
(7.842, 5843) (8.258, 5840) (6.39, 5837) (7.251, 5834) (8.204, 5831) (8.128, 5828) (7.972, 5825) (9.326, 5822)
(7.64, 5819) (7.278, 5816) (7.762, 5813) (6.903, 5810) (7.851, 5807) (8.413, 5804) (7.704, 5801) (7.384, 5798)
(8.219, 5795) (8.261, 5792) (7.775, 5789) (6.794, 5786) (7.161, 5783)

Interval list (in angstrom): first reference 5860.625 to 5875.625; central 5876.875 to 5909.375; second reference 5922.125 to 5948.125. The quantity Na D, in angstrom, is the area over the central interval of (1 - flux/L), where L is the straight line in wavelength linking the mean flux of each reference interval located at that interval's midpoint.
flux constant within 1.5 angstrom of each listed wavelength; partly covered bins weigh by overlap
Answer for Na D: 5.6 angstrom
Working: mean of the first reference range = 7.56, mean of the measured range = 6.24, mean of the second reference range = 7.51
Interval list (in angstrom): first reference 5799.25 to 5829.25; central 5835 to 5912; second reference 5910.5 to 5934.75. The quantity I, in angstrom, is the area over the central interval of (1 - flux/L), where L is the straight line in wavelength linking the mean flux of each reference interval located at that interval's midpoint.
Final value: 6.5 angstrom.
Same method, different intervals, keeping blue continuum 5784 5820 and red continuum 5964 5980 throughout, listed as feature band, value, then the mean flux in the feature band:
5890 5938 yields 6.7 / 6.74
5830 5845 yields 0.3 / 7.57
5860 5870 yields 0.1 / 7.66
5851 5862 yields 0.3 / 7.56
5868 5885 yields 1.1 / 7.27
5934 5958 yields 2.2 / 7.17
